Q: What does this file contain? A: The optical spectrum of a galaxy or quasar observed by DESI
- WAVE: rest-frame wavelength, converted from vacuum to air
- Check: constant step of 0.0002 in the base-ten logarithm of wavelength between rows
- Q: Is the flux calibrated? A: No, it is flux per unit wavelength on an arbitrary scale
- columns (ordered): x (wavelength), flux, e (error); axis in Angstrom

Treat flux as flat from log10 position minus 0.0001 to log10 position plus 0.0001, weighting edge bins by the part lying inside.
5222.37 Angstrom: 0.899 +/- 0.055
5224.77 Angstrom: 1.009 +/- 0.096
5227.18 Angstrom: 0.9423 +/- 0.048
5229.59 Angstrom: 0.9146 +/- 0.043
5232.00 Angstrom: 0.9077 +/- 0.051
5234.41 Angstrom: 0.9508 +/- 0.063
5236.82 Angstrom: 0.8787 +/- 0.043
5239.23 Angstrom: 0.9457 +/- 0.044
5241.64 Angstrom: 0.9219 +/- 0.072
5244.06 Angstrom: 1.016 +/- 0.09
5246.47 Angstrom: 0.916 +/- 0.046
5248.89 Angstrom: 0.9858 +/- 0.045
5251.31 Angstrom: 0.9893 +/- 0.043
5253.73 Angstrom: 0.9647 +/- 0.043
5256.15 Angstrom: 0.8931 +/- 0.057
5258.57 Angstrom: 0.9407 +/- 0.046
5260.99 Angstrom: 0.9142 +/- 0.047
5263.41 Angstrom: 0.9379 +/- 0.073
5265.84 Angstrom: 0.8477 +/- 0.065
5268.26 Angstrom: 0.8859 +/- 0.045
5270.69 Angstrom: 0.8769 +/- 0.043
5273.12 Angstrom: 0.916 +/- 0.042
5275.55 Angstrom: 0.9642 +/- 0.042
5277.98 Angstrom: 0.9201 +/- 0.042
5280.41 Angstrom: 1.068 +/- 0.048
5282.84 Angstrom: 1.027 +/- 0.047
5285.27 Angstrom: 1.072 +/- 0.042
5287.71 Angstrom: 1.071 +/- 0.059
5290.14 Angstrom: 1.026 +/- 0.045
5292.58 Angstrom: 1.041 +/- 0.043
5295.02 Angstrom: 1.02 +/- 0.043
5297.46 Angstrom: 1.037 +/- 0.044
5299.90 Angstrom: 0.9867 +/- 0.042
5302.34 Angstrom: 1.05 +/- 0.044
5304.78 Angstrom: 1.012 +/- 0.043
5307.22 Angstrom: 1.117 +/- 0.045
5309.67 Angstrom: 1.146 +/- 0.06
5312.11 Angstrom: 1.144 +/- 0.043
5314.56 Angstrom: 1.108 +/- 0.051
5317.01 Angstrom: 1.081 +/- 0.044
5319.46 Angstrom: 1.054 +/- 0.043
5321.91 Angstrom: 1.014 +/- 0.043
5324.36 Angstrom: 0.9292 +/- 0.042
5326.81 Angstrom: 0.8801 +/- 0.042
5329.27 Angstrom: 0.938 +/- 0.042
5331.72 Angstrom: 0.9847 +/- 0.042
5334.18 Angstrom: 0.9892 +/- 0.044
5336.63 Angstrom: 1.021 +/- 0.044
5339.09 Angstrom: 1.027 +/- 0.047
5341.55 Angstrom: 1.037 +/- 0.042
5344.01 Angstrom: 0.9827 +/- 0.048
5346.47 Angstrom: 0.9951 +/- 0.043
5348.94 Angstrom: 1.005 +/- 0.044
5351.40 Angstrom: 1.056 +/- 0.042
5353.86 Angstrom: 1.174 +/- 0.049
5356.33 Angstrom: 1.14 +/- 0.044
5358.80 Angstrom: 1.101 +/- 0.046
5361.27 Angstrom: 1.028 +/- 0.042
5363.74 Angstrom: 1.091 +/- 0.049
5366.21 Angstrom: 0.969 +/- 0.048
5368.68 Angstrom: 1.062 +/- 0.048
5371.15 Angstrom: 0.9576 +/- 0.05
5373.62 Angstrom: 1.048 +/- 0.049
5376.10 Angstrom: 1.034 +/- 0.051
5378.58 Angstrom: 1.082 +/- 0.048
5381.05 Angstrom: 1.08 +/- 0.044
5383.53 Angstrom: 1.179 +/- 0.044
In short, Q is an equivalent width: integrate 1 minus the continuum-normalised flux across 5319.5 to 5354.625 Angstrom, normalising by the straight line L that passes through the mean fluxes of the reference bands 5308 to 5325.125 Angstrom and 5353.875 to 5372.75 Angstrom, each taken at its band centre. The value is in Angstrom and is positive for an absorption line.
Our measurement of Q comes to 2.1 Angstrom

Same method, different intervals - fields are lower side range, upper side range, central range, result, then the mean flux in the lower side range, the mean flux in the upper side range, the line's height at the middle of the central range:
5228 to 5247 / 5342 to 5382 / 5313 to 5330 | 0.1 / 0.932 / 1.05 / 1.01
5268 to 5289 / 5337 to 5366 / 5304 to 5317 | -1.2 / 0.982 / 1.05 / 1.01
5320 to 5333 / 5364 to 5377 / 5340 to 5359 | -1.3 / 0.955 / 1.02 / 0.989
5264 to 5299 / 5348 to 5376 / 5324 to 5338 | 0.9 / 0.983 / 1.06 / 1.03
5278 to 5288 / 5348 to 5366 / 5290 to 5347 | 1.8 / 1.04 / 1.08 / 1.06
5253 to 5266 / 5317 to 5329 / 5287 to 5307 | -1.7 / 0.92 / 0.978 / 0.954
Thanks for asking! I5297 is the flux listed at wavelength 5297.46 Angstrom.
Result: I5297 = 1.037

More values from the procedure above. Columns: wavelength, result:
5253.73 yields 0.9647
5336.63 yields 1.021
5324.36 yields 0.9292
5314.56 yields 1.108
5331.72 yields 0.9847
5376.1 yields 1.034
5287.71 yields 1.071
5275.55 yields 0.9642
